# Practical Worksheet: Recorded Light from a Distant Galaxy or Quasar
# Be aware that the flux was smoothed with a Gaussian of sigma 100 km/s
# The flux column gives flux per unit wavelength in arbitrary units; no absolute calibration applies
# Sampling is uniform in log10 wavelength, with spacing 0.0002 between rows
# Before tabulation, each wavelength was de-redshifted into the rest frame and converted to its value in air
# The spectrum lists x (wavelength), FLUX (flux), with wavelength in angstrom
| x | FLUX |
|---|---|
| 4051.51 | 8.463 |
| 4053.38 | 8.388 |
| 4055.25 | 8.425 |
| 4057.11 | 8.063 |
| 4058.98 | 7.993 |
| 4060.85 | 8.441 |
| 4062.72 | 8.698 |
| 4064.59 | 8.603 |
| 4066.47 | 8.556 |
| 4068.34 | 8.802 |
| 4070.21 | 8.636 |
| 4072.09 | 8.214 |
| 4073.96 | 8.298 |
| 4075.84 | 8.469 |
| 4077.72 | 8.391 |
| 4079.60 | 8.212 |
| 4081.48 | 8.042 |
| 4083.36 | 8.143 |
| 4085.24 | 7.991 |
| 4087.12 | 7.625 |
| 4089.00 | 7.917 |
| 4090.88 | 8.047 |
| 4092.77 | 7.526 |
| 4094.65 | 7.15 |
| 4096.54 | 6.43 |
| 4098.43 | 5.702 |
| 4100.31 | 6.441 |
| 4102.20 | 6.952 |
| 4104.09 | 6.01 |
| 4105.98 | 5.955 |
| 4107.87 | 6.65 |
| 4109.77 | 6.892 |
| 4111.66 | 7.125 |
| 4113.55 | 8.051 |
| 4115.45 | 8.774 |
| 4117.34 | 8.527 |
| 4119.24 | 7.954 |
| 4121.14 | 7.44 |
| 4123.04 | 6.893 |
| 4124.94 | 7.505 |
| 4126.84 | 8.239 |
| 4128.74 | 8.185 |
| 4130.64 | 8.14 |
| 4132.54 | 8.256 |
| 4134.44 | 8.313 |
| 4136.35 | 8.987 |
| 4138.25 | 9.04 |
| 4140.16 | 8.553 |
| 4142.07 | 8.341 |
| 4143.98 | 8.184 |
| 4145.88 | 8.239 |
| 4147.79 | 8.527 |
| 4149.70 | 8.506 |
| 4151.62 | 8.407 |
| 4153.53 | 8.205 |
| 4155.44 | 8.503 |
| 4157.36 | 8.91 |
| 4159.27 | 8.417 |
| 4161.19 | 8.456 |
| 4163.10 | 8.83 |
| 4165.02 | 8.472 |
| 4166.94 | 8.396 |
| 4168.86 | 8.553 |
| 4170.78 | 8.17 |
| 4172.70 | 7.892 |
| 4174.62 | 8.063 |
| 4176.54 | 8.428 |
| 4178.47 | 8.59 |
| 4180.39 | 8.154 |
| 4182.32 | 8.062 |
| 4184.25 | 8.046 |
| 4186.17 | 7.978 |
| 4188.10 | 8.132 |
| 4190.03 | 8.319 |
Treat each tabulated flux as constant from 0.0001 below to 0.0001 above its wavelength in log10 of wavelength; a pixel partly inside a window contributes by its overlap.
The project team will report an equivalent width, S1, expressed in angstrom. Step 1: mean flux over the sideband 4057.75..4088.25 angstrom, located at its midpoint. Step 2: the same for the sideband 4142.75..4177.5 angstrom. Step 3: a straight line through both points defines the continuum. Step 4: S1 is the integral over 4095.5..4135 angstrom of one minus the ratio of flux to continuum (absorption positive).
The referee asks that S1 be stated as 4.8 angstrom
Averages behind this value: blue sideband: 8.31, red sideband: 8.4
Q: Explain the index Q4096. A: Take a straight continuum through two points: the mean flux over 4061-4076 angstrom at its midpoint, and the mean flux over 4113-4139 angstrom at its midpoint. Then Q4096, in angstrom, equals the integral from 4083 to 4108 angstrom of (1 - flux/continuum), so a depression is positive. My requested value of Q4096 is 4.0 angstrom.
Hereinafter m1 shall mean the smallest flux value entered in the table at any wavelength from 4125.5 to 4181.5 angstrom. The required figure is 7.892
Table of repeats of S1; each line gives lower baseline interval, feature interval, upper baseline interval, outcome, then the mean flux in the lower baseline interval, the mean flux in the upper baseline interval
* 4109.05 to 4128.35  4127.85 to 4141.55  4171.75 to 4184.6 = -1.07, 7.76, 8.18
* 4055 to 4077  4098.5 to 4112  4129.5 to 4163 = 3.13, 8.43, 8.48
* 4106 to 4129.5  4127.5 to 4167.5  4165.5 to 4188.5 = -2.81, 7.61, 8.21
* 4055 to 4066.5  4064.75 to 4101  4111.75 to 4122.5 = 1.76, 8.38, 8.02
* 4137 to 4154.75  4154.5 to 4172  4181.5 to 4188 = -0.51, 8.46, 8.04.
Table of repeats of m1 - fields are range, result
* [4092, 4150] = 5.702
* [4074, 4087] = 7.991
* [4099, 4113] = 5.955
